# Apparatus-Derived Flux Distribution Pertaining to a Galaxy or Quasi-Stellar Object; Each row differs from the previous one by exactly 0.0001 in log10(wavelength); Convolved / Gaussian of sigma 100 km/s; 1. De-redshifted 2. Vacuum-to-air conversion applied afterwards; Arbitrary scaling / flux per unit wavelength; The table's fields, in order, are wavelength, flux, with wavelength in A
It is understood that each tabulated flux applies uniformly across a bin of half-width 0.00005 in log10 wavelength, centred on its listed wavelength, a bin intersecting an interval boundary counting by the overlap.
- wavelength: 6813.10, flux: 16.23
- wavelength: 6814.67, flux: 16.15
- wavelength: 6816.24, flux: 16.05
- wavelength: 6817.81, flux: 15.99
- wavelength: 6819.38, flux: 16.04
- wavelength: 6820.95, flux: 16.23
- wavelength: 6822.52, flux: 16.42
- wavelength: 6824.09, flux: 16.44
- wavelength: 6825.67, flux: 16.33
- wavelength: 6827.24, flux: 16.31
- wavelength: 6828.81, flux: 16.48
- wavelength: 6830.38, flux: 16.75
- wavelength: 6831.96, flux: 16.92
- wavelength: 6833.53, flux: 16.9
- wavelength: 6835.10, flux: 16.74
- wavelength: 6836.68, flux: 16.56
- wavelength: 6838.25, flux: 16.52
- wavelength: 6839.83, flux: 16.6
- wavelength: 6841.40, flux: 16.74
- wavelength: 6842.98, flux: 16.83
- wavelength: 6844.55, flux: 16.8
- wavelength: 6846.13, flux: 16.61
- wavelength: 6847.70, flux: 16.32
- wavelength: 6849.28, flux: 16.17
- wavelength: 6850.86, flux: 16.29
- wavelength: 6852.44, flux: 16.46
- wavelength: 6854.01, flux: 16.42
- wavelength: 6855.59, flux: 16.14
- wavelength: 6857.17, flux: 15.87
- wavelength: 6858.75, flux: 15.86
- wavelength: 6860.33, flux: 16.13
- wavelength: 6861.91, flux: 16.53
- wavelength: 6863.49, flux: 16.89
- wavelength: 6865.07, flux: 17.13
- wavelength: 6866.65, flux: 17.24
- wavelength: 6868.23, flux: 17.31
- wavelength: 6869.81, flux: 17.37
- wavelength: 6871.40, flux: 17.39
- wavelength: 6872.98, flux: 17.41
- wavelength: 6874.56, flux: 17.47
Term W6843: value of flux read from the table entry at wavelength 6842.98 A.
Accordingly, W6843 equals 16.83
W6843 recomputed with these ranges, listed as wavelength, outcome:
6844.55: 16.8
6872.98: 17.41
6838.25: 16.52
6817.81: 15.99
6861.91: 16.53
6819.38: 16.04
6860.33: 16.13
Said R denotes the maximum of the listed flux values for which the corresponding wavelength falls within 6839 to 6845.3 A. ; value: 16.83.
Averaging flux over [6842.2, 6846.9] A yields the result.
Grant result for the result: 16.8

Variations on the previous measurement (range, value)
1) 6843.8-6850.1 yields 16.5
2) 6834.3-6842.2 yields 16.6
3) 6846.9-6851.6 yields 16.3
